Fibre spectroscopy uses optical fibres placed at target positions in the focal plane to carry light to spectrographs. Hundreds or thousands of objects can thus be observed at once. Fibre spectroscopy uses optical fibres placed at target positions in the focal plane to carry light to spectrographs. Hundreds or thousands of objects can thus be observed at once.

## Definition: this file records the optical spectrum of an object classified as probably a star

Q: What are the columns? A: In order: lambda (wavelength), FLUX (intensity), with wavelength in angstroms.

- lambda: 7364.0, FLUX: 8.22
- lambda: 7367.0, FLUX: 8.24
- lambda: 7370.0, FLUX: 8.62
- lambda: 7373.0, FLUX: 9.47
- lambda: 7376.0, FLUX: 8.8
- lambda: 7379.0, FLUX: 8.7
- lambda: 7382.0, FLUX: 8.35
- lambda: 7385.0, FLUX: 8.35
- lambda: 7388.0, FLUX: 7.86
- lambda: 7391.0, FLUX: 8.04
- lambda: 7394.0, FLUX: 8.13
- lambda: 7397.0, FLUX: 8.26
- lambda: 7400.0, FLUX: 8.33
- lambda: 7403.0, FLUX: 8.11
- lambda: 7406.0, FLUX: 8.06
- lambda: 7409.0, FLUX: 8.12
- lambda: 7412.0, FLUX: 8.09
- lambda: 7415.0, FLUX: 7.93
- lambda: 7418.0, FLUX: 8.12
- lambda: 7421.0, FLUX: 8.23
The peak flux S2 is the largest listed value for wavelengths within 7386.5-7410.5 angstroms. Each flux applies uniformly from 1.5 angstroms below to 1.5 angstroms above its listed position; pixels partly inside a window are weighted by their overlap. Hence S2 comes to 8.33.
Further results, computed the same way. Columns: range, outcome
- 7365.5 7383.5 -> 9.47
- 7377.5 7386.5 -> 8.7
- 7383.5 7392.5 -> 8.35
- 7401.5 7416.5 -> 8.12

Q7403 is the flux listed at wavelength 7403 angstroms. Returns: 8.11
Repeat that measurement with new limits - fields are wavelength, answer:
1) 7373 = 9.47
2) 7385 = 8.35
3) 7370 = 8.62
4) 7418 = 8.12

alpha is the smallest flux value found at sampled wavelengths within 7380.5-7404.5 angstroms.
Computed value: 7.86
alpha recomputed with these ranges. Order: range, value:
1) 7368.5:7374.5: 8.62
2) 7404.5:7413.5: 8.06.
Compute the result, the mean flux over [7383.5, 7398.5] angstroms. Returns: 8.13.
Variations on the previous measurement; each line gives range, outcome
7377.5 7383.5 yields 8.52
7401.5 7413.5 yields 8.1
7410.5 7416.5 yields 8.01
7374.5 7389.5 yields 8.41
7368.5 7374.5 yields 9.04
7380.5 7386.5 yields 8.35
